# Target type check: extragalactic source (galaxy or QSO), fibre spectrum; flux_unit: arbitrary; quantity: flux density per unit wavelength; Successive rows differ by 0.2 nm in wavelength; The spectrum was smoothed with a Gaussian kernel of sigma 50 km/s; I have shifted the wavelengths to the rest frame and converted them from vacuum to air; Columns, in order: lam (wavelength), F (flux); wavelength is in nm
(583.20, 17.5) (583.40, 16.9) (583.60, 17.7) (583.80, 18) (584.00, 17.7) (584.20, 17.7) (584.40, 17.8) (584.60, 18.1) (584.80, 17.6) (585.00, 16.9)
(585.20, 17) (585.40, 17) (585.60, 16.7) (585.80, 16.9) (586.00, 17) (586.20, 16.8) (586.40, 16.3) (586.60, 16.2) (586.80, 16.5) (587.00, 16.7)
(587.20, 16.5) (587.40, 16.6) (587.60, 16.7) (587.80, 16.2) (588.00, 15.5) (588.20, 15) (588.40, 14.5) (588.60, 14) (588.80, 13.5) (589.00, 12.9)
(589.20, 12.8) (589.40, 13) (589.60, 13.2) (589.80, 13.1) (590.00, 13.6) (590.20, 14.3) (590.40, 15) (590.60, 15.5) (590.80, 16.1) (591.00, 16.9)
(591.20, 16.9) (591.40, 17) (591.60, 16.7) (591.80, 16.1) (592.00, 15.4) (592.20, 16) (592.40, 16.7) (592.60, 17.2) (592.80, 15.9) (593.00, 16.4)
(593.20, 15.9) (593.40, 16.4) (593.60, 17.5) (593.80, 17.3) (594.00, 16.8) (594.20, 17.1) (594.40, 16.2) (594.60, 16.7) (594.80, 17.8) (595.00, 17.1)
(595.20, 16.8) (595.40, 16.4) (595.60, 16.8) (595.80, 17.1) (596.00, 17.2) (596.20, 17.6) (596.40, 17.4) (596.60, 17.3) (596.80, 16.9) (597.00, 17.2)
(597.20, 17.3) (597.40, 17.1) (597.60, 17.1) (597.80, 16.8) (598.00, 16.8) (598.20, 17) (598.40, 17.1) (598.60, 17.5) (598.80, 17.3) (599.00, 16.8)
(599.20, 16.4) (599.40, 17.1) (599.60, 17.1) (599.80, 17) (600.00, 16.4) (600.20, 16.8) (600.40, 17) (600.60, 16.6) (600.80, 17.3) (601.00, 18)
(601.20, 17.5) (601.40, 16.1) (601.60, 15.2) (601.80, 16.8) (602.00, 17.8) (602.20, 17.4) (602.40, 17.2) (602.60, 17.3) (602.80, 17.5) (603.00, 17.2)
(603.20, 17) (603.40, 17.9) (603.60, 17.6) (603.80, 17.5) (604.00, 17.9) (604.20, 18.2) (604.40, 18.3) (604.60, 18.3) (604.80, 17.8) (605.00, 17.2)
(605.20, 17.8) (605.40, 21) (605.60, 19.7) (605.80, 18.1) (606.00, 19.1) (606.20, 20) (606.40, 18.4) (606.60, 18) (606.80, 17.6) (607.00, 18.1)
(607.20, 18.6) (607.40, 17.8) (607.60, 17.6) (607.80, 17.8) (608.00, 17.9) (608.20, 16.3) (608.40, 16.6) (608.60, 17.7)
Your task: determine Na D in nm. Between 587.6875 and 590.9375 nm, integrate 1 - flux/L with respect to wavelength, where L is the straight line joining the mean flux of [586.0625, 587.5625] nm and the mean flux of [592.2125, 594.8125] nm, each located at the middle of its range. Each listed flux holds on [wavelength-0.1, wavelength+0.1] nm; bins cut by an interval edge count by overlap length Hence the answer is 0.45 nm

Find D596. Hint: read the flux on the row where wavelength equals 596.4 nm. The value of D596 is 17.4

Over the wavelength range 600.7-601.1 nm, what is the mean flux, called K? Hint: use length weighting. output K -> 17.6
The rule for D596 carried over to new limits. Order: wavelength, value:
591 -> 16.9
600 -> 16.4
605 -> 17.2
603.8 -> 17.5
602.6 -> 17.3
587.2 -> 16.5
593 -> 16.4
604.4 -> 18.3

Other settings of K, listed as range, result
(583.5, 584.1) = 17.8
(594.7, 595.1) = 17.4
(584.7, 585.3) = 17.2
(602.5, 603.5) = 17.4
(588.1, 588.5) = 14.8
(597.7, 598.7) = 17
